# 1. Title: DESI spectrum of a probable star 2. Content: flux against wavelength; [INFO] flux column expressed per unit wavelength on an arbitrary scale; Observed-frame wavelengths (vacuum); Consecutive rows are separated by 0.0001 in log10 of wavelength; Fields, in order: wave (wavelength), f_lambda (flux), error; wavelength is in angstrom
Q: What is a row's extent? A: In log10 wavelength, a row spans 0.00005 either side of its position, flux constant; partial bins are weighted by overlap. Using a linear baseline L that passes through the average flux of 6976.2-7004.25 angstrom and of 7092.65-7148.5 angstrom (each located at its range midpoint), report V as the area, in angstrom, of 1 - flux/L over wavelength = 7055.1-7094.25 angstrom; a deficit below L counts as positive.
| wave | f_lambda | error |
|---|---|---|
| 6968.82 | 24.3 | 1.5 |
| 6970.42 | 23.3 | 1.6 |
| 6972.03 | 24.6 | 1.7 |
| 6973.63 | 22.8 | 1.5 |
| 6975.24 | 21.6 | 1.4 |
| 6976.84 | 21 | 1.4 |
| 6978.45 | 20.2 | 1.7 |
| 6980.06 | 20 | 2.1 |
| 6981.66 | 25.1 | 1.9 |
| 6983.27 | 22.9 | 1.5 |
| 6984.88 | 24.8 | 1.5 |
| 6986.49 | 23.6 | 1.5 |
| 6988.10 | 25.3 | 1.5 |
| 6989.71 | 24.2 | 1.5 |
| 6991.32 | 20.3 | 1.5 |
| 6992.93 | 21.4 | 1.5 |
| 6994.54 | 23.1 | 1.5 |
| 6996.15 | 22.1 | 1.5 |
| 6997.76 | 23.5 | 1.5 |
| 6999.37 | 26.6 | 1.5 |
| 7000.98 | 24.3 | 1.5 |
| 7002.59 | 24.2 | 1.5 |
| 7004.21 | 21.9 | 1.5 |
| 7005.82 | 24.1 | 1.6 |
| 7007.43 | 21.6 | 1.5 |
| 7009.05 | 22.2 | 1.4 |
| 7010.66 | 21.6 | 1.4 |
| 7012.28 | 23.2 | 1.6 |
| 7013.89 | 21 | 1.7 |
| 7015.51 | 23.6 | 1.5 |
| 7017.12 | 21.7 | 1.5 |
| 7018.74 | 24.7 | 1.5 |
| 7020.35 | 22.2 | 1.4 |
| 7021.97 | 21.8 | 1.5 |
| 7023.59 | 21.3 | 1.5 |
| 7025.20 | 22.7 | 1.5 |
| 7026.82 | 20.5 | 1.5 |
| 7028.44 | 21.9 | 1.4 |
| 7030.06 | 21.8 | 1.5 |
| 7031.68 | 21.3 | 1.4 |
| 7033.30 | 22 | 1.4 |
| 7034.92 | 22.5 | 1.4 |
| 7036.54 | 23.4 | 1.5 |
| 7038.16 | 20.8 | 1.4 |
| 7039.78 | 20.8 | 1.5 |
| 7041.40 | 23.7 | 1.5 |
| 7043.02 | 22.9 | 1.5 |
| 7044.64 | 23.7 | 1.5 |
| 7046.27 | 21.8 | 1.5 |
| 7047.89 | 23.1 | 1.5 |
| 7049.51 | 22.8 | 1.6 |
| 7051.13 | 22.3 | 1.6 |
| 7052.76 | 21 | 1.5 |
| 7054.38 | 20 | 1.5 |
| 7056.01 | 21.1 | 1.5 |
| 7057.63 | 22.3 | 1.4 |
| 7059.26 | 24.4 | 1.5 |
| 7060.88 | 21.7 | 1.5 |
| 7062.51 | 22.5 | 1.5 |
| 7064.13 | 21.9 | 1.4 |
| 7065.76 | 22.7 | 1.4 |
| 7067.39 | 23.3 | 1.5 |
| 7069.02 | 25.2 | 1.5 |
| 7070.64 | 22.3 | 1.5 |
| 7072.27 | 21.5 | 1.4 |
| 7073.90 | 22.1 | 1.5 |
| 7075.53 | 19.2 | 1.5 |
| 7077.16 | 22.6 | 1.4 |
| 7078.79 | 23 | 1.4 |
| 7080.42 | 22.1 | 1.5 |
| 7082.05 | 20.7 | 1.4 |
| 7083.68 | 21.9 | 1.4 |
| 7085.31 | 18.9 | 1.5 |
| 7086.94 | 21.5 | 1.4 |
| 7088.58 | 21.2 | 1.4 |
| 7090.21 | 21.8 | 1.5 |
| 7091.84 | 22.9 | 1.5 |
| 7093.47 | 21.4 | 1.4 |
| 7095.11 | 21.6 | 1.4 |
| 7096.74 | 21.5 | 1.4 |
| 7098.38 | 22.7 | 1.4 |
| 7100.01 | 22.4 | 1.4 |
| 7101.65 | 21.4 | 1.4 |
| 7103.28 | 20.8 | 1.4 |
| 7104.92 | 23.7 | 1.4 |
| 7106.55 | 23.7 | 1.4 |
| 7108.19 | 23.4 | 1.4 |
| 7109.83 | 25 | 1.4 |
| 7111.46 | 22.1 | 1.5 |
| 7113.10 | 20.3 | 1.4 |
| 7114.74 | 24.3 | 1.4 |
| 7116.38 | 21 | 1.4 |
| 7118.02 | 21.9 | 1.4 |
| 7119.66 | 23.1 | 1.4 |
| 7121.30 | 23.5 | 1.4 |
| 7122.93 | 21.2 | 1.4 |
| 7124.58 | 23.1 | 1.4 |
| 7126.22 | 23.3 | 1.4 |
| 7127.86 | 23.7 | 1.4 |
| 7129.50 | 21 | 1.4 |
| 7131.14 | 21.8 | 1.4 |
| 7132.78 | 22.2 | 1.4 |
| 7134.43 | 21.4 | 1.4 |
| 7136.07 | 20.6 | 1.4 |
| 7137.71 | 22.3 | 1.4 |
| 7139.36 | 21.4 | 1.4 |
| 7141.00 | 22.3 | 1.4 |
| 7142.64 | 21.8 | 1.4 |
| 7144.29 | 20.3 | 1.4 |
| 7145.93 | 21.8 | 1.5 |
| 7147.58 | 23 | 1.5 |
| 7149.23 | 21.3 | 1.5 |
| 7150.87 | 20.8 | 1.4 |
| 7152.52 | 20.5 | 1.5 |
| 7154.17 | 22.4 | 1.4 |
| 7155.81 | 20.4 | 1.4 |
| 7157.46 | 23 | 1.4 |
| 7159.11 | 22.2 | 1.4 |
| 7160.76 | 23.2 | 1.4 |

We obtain 0.88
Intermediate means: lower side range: 23.1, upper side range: 22.2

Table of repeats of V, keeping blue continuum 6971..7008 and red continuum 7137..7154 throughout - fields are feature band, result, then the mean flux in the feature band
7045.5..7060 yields 0.2 angstrom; 22.1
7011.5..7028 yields 0.3 angstrom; 22.3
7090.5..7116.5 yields -0.5 angstrom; 22.4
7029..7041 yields 0.4 angstrom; 21.9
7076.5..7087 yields 0.3 angstrom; 21.5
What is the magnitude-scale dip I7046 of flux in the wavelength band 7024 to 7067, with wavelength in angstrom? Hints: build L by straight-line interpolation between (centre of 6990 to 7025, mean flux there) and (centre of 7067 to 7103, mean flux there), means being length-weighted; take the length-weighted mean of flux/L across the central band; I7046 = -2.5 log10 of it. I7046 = 0.01 mag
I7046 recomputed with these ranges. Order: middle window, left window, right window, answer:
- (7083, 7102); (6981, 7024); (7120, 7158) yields 0.034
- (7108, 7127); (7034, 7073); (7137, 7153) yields -0.041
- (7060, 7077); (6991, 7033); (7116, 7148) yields 0.001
